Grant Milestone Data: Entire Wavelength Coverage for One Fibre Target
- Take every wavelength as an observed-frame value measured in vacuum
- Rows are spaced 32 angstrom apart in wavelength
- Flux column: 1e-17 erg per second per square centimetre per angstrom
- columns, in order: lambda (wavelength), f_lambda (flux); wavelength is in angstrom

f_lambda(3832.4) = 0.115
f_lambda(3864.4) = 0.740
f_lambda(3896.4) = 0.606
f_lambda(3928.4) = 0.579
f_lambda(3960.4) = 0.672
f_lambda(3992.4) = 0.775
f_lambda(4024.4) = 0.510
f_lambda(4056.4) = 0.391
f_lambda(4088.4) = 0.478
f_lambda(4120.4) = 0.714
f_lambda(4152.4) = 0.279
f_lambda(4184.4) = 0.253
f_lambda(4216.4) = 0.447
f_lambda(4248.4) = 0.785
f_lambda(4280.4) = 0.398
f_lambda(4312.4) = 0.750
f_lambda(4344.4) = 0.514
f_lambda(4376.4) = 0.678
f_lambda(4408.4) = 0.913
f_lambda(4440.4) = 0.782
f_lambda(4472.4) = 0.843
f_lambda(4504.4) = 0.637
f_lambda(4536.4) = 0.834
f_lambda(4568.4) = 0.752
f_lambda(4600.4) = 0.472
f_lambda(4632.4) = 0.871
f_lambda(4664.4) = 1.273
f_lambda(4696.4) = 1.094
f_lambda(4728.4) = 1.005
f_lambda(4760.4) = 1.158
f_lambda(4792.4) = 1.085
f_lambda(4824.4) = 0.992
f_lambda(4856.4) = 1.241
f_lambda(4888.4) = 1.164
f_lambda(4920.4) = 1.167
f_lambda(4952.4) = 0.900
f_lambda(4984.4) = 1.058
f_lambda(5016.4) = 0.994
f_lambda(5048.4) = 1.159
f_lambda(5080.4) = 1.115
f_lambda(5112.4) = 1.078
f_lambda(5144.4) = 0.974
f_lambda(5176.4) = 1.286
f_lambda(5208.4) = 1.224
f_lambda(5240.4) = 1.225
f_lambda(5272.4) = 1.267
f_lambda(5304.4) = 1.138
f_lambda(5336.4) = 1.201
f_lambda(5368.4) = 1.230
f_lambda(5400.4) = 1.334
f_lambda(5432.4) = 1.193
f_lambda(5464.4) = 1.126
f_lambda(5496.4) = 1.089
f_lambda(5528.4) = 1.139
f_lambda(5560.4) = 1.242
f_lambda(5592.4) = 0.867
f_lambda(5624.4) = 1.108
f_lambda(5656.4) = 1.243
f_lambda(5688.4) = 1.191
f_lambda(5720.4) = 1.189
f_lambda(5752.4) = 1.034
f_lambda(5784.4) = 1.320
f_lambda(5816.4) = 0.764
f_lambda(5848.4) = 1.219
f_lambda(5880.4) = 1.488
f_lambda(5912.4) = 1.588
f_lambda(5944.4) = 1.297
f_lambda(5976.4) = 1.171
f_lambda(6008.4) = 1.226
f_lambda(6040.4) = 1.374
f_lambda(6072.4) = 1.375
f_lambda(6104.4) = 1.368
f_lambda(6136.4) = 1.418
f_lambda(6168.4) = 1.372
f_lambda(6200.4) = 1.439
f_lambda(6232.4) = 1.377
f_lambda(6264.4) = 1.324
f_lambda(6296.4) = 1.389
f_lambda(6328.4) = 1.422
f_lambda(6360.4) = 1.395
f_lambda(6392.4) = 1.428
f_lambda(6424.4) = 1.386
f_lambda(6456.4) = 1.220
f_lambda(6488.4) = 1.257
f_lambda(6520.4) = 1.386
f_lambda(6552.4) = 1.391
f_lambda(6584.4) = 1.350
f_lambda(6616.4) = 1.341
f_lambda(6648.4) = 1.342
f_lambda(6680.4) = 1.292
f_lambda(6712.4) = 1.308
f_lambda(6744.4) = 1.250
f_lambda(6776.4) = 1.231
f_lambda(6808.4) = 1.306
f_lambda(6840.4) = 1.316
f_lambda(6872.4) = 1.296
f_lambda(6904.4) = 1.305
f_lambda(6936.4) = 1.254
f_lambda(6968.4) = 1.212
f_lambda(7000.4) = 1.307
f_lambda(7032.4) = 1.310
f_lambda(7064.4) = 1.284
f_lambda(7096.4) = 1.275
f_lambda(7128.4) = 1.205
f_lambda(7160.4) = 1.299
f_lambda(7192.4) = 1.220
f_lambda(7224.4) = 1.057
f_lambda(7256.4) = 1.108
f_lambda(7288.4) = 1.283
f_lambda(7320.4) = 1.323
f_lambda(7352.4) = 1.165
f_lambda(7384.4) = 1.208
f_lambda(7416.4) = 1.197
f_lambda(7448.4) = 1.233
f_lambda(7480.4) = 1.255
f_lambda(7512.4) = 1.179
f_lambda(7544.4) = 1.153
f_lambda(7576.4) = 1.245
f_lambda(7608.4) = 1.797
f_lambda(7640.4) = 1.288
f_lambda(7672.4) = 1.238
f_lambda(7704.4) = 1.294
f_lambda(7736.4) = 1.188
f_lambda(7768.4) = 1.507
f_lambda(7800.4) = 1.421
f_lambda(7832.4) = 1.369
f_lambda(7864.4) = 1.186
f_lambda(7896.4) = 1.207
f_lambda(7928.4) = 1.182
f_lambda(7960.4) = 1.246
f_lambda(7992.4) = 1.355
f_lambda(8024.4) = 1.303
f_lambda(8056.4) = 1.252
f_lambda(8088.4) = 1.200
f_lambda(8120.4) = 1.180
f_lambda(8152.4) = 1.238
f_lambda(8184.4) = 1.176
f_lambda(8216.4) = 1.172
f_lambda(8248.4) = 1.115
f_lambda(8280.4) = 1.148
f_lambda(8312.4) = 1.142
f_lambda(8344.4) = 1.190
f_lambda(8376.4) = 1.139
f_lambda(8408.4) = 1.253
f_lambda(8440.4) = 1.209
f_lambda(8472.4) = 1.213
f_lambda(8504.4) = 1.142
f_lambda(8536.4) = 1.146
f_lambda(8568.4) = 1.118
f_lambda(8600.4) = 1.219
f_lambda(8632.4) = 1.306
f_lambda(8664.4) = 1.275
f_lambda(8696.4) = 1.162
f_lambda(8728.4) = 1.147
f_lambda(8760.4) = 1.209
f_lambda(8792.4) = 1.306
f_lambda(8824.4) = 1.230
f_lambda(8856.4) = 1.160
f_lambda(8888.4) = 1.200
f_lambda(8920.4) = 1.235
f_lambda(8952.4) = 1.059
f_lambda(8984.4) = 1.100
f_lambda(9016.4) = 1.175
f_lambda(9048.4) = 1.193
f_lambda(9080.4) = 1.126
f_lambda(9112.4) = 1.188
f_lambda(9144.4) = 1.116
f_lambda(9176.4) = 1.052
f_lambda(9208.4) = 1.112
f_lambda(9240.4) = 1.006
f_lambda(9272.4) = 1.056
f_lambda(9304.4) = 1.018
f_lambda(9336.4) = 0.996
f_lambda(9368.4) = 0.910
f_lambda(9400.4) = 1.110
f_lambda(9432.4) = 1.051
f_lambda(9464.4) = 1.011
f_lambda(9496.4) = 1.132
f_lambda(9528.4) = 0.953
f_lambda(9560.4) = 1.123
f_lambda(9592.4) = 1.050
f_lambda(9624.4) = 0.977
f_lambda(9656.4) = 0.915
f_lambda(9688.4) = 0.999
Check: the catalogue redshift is 0.16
